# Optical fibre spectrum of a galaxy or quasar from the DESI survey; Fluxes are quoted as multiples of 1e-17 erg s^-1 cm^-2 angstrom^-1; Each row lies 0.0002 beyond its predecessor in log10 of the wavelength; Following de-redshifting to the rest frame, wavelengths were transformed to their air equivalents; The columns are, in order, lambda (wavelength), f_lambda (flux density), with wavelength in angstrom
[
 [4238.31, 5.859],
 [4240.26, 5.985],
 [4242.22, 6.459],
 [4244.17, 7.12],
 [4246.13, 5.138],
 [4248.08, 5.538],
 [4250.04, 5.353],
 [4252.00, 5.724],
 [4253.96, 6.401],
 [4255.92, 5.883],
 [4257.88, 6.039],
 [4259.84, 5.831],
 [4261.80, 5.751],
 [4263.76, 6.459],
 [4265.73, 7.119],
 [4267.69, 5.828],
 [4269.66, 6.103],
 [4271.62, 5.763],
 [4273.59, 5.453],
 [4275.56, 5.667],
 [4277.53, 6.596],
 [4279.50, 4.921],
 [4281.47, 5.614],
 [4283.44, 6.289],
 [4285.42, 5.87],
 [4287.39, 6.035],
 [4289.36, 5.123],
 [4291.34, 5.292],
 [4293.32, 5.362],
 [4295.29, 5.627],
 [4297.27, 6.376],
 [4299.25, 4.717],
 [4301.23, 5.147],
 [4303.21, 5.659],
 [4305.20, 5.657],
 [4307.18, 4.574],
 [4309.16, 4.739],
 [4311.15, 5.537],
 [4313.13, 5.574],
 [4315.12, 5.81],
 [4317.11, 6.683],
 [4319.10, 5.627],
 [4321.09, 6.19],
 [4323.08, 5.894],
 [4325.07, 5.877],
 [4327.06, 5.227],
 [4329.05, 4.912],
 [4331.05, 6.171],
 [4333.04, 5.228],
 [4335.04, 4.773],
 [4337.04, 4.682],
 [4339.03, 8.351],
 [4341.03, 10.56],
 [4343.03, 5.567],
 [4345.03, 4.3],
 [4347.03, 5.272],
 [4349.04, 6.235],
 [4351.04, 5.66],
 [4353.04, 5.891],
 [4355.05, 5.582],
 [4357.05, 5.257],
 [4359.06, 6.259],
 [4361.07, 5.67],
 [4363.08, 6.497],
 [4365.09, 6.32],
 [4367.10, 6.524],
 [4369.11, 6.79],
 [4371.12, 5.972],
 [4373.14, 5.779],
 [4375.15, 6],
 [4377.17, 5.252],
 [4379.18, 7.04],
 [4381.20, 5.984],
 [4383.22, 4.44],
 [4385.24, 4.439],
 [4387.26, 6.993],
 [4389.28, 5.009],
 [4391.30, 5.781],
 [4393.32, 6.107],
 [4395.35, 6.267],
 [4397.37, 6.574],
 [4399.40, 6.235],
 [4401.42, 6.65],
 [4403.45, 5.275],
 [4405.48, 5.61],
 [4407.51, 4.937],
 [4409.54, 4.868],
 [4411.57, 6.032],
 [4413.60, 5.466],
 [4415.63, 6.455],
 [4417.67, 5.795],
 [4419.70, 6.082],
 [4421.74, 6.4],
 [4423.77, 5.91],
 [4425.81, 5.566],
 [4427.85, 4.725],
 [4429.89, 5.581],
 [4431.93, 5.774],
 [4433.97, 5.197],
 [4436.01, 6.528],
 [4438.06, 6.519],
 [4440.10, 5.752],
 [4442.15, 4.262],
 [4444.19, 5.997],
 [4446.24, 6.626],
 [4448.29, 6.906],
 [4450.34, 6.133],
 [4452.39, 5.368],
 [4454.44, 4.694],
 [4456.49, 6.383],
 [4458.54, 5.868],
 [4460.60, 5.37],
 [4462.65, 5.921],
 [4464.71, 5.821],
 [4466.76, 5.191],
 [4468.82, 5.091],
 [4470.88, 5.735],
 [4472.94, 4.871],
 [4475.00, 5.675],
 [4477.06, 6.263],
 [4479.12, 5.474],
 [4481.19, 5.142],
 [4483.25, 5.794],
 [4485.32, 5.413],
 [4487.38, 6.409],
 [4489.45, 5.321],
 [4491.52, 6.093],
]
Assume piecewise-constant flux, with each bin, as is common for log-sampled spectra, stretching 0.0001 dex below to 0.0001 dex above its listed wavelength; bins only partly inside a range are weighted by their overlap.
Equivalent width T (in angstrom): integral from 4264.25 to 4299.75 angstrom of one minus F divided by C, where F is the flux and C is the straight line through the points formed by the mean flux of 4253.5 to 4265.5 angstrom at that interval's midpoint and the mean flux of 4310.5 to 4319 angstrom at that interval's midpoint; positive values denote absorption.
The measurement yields 1.4 angstrom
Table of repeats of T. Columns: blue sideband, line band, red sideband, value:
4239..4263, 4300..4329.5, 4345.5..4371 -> 2.01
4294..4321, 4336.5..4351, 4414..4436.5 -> -2.10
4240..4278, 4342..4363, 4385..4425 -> 1.07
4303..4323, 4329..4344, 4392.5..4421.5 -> -1.80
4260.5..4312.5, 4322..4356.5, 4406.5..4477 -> -1.27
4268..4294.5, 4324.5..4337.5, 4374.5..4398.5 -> 1.10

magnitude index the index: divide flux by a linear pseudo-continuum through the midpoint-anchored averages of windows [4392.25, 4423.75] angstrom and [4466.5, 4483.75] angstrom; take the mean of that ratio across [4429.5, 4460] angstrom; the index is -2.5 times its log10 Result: -0.03 mag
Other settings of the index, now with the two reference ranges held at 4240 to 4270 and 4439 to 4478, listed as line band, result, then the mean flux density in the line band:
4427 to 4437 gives 0.03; 5.57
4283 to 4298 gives 0.05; 5.72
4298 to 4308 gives 0.15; 5.19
